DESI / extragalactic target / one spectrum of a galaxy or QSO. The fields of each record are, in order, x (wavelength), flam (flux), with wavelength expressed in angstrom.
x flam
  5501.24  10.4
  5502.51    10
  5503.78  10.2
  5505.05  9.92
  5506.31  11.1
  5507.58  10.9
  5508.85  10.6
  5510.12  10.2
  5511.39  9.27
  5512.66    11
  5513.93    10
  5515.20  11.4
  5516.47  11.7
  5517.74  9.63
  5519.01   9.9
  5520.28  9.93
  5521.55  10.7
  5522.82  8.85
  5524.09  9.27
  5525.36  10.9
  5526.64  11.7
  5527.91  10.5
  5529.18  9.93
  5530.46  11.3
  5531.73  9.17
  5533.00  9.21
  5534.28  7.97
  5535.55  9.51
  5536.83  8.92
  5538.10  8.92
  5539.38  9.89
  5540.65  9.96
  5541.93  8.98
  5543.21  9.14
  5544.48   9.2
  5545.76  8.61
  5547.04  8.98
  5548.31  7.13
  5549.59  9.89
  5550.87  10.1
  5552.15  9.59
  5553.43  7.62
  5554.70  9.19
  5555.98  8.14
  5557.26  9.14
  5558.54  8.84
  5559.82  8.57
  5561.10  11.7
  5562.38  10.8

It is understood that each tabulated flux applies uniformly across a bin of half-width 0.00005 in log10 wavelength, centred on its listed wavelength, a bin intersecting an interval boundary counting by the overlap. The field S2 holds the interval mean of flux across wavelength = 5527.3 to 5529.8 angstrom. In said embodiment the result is 10.2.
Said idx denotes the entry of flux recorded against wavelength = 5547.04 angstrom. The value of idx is 8.98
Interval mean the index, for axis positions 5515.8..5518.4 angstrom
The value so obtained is 10.7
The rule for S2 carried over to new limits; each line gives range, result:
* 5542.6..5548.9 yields 8.63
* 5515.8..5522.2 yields 10.4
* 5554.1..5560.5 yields 8.79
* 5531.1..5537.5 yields 8.96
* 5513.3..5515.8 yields 10.7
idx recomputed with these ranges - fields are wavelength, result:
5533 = 9.21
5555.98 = 8.14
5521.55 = 10.7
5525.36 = 10.9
